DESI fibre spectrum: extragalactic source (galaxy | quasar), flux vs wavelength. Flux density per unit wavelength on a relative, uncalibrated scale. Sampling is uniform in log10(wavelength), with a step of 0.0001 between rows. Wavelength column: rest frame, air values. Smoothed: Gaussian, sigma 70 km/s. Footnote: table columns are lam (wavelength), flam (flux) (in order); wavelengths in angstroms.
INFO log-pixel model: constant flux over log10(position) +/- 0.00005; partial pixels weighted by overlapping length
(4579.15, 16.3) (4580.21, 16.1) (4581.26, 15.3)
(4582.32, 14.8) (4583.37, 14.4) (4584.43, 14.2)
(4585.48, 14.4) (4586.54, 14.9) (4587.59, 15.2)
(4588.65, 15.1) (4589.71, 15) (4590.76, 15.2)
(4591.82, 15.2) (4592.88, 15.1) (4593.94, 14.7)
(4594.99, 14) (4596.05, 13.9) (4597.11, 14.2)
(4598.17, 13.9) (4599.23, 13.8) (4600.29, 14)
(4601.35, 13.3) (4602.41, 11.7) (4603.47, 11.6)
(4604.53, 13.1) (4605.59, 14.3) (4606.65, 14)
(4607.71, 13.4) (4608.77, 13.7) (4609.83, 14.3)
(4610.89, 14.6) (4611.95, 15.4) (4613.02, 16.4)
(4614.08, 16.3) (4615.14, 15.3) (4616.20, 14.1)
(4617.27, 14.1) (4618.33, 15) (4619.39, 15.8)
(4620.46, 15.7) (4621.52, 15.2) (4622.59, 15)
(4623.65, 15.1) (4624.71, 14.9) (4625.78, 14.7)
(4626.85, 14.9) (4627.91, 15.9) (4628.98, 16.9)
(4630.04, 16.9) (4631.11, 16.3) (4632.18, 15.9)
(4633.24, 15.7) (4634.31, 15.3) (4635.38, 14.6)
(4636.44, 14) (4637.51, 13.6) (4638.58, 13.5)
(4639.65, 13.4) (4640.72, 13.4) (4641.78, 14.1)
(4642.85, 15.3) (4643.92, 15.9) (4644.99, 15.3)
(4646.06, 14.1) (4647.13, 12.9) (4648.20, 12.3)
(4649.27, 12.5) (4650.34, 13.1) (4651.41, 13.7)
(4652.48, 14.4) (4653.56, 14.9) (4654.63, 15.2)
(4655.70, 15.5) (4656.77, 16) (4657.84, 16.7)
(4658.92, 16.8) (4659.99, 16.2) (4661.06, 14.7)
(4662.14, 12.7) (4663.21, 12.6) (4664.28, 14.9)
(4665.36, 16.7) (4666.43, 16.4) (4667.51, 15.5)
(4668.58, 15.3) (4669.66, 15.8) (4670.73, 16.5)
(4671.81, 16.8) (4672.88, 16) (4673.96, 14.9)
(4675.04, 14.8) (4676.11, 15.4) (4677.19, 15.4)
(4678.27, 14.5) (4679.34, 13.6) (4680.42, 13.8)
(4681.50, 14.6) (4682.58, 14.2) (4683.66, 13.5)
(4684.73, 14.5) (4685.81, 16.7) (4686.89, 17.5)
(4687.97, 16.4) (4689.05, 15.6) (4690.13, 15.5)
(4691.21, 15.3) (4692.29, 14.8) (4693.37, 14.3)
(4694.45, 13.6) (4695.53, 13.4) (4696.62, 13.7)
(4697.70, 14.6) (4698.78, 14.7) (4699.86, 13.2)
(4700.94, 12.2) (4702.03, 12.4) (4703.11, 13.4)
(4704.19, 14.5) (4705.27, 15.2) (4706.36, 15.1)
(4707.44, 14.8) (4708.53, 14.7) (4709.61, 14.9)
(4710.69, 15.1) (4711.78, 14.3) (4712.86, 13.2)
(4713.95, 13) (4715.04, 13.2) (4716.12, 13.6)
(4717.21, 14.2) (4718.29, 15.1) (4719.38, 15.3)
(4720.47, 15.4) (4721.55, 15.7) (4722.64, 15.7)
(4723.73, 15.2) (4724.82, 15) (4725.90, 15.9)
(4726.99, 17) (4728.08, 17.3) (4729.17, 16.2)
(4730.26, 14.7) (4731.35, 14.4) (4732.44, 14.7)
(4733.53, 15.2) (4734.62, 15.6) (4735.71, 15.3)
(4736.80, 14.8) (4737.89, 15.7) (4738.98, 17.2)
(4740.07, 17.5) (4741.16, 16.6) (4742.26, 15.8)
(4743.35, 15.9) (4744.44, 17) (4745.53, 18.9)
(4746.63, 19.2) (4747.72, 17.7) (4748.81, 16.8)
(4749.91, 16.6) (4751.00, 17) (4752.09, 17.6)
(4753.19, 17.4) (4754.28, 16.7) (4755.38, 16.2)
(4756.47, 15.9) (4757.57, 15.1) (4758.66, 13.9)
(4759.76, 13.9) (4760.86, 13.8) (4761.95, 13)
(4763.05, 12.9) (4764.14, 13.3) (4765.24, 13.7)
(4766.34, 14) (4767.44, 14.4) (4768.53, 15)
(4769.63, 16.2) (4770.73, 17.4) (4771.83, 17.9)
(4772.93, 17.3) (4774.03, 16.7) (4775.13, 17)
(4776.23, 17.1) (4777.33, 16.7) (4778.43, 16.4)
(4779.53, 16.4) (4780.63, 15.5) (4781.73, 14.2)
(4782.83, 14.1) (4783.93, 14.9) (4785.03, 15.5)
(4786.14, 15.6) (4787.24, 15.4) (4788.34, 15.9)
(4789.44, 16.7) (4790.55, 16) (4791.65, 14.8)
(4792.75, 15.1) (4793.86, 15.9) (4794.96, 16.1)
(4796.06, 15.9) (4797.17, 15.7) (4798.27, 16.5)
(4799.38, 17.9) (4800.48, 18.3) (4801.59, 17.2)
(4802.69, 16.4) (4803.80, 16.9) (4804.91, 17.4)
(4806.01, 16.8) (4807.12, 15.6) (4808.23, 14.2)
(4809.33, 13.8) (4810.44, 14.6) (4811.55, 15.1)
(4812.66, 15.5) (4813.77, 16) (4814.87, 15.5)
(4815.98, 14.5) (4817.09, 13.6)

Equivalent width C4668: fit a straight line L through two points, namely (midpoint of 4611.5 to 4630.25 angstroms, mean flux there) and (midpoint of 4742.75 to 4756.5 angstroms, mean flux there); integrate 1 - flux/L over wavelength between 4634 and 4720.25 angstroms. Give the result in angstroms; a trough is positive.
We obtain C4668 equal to 8.3 angstroms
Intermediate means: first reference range 15.4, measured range 14.6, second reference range 17.2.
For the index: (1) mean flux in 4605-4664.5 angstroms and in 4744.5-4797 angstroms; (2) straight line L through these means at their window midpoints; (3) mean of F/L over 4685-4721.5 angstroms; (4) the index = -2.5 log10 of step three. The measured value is 0.06 mag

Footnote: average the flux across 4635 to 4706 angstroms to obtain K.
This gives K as 14.7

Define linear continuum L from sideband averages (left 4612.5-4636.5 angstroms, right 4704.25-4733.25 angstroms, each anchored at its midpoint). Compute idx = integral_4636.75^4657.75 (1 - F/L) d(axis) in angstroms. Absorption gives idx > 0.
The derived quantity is 1.50 angstroms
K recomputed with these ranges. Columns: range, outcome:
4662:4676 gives 15.4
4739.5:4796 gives 15.9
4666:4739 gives 14.9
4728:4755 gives 16.5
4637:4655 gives 14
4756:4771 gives 14.4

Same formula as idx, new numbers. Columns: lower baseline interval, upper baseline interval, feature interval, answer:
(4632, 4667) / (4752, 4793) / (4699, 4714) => 1.0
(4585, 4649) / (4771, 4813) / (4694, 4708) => 1.3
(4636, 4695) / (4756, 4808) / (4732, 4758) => -1.9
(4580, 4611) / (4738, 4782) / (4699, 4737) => 2.1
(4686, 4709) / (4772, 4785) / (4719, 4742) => -0.9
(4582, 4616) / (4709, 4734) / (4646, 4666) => 0.1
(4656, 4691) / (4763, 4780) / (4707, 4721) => 1.1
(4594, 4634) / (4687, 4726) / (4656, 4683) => -1.2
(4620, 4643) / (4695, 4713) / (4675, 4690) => -0.7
